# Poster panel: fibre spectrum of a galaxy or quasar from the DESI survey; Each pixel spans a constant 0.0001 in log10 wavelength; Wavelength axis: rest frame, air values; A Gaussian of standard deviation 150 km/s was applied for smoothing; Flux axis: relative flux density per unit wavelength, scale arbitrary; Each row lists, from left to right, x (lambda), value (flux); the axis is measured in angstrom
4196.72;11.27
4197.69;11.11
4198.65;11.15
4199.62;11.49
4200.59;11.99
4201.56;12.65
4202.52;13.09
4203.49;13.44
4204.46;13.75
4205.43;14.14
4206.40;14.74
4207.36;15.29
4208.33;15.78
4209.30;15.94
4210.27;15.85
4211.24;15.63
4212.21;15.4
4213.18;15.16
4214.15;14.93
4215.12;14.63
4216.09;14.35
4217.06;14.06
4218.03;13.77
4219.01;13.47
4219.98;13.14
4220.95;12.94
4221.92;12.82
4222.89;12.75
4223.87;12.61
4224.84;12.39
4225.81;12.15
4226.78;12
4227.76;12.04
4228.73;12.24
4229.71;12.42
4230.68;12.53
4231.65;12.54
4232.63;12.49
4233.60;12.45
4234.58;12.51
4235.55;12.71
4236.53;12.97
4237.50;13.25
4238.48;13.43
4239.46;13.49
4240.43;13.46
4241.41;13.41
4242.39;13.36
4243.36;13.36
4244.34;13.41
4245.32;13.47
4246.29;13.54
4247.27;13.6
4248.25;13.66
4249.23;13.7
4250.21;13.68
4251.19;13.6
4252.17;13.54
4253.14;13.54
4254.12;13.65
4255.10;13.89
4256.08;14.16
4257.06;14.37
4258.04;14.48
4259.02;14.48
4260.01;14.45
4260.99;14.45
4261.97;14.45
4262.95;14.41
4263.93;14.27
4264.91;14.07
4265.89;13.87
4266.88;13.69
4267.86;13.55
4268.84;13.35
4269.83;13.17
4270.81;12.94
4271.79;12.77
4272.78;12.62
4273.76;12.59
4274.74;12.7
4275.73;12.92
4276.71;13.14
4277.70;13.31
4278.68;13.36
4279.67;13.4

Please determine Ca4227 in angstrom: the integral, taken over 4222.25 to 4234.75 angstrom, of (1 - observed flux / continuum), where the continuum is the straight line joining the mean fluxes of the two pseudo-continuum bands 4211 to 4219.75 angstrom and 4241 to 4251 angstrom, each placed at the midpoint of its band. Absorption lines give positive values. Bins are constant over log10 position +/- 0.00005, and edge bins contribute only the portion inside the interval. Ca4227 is 1.5 angstrom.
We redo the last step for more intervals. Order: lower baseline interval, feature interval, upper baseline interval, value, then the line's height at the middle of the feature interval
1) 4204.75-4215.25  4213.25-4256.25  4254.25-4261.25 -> 4.3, 14.7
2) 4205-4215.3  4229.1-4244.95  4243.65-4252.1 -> 1.2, 14.1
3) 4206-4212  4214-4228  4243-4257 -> 1.7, 15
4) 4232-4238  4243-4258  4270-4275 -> -1.1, 12.7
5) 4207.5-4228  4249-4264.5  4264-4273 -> -0.6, 13.5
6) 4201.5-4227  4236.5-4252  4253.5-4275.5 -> 0.4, 13.8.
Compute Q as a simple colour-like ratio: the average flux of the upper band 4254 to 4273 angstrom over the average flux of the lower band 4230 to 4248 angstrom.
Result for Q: 1.1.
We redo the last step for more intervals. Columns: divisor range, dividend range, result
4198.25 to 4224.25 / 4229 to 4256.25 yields 0.95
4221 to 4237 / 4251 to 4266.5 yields 1.13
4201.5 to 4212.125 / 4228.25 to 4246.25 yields 0.88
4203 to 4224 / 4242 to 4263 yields 0.97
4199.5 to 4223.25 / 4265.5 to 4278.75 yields 0.93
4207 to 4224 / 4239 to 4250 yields 0.94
